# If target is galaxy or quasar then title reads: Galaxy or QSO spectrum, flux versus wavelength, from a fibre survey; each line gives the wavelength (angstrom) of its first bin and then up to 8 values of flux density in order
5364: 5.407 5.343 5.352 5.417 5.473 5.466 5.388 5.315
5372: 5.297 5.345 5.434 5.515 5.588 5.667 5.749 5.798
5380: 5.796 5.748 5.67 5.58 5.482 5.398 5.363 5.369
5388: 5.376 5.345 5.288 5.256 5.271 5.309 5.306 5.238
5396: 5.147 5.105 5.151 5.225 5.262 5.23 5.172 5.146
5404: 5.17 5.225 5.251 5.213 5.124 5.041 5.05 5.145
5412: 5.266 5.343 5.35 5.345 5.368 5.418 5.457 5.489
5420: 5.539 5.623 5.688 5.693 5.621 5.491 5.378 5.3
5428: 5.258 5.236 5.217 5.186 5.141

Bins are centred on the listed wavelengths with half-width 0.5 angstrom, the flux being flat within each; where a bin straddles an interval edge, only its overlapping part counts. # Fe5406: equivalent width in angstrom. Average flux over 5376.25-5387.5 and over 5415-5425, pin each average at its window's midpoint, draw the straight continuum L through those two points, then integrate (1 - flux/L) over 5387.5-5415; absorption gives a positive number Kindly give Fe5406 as 1.7 angstrom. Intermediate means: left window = 5.6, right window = 5.53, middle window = 5.22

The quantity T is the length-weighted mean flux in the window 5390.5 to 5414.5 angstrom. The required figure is 5.21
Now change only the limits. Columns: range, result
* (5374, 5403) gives 5.4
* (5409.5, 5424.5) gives 5.43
